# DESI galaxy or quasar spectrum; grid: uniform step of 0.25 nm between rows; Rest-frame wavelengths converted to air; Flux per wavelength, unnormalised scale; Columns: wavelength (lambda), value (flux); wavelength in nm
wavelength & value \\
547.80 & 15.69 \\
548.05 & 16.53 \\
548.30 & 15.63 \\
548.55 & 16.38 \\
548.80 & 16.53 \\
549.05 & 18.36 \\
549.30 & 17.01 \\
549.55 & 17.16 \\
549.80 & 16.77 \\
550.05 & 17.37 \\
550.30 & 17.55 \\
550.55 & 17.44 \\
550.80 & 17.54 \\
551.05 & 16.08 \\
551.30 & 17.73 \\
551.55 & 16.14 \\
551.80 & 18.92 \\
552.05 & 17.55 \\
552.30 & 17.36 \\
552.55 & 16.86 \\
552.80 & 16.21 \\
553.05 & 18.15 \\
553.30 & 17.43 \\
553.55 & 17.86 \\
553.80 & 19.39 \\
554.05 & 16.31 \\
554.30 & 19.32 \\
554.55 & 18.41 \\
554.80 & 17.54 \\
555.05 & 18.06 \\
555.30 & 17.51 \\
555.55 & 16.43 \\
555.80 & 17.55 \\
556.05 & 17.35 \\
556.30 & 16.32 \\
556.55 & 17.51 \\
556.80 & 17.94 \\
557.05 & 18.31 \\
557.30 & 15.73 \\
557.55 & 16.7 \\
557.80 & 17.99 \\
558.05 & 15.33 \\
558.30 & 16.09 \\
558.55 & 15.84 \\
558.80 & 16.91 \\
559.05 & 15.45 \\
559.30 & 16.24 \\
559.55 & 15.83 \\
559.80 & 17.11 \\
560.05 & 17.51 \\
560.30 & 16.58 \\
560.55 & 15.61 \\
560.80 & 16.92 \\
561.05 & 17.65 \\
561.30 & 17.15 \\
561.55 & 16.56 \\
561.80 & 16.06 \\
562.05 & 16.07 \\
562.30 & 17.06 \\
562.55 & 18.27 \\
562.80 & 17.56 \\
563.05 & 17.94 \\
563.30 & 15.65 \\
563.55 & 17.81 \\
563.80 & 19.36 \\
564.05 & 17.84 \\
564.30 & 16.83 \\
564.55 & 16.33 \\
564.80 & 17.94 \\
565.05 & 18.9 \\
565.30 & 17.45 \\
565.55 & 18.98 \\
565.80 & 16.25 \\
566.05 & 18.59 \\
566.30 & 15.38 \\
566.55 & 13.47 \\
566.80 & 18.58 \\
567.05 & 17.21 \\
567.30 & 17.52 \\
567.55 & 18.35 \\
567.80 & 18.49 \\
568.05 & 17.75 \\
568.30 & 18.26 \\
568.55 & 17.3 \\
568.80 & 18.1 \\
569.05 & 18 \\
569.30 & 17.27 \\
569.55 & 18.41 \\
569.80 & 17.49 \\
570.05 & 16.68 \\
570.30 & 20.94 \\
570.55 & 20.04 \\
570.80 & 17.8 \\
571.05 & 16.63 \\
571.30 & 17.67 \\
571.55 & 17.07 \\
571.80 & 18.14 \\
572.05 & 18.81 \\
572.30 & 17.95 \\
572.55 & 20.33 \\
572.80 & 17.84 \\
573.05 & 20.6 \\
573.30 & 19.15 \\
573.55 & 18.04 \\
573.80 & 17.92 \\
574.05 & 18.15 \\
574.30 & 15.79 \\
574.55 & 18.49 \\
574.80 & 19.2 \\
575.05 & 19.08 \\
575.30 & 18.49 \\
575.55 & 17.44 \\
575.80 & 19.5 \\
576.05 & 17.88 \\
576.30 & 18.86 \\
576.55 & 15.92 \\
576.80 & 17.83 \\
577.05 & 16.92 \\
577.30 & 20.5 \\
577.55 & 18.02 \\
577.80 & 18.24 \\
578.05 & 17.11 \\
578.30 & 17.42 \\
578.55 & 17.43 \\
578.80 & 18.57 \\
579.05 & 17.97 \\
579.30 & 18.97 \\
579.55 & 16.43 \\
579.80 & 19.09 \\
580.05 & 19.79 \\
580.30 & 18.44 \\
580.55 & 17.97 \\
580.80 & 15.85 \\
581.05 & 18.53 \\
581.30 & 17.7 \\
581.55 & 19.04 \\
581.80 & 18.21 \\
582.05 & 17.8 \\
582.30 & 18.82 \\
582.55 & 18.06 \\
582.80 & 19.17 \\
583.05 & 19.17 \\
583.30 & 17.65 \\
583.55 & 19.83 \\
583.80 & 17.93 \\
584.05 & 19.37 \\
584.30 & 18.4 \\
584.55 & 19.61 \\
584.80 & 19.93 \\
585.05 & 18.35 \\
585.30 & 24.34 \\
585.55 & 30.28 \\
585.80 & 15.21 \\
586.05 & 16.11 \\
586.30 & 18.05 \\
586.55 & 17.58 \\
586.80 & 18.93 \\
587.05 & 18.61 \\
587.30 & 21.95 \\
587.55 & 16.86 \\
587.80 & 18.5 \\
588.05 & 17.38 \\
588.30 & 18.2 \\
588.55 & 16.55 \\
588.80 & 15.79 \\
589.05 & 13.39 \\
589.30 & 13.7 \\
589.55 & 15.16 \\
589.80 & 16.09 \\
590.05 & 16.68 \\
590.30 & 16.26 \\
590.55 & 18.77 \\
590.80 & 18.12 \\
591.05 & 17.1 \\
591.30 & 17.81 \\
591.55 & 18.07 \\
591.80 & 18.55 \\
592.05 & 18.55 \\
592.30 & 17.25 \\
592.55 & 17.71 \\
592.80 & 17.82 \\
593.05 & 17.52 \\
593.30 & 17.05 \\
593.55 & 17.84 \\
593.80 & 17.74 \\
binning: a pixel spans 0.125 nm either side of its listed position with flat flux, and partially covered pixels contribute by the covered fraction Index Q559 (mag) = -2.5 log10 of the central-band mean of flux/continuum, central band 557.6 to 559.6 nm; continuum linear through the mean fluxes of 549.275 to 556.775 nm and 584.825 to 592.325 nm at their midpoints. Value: 0.082 mag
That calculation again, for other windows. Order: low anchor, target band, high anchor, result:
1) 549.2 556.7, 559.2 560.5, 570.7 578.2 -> 0.068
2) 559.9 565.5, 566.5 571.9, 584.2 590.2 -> -0.021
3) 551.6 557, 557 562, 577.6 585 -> 0.076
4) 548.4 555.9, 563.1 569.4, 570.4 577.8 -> 0.029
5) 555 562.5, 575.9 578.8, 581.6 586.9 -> 0.039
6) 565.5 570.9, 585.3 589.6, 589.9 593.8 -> -0.020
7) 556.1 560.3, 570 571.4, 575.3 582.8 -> -0.052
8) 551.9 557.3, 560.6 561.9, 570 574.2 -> 0.068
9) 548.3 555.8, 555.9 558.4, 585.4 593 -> 0.032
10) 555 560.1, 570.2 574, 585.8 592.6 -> -0.094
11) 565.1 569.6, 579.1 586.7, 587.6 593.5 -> -0.099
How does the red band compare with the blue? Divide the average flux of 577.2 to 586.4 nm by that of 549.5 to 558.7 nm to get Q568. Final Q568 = 1.08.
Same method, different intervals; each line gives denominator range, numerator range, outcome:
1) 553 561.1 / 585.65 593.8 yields 1.01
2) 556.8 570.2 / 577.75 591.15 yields 1.06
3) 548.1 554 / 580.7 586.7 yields 1.10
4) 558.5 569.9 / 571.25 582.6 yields 1.06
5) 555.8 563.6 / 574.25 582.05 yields 1.08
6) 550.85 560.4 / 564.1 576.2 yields 1.05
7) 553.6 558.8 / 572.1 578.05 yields 1.06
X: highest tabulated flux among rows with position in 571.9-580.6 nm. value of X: 20.6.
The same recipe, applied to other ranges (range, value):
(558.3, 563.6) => 18.27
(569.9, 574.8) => 20.94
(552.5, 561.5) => 19.39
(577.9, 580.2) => 19.79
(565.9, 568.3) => 18.59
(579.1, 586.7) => 30.28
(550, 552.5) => 18.92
